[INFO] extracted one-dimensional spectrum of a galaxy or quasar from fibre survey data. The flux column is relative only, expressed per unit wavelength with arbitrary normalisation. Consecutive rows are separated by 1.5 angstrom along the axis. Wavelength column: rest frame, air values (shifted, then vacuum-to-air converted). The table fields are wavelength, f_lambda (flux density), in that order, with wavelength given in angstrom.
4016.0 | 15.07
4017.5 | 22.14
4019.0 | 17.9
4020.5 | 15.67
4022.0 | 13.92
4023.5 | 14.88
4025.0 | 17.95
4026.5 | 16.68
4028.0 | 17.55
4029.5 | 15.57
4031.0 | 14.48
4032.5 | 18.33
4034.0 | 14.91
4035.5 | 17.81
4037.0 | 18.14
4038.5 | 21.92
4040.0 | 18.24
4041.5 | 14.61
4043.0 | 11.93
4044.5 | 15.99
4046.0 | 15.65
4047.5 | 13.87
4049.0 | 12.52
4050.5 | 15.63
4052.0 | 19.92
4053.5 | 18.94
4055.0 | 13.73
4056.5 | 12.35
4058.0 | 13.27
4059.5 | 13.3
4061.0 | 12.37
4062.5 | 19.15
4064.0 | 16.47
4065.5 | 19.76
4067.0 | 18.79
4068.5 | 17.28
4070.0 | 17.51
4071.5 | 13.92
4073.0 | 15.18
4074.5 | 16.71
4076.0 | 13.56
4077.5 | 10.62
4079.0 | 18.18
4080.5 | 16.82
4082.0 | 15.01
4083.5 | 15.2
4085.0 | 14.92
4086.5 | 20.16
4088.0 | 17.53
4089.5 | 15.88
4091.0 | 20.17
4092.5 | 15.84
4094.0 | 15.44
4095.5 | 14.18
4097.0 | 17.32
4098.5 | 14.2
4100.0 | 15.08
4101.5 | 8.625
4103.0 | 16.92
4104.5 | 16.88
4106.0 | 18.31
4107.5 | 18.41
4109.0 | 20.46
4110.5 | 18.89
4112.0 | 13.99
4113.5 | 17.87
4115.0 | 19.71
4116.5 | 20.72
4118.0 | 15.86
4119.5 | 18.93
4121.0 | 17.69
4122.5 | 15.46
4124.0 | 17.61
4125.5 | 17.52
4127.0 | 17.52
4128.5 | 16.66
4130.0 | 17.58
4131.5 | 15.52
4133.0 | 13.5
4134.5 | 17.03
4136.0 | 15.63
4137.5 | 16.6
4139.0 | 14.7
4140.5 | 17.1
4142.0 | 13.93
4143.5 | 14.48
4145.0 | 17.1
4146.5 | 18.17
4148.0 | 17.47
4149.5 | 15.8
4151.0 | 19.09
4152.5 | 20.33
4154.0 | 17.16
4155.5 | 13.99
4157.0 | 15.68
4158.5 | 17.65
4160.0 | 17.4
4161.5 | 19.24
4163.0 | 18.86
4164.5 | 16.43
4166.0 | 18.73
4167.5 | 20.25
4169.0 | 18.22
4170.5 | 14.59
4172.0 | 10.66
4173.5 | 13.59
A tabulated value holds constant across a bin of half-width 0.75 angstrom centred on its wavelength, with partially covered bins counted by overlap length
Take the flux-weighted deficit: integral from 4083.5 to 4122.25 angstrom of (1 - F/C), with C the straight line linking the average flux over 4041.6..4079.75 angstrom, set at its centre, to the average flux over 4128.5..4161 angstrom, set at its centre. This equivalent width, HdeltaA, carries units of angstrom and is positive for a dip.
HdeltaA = -2.2 angstrom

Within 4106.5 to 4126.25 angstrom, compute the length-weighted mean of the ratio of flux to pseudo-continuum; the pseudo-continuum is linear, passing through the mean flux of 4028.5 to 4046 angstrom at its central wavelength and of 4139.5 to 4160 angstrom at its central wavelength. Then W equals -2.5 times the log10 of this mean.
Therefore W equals -0.08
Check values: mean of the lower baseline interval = 16.5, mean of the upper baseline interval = 16.8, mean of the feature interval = 17.9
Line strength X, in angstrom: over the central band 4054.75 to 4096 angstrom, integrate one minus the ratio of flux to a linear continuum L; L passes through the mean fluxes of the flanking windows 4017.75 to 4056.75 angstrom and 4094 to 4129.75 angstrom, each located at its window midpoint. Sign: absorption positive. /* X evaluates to 1.76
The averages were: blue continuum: 16.2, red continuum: 16.9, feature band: 15.9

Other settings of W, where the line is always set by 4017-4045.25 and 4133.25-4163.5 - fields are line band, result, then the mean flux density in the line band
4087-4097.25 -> 0.01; 16.7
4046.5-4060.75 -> 0.14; 14.8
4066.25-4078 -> 0.08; 15.5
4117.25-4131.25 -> -0.02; 17.1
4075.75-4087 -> 0.08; 15.5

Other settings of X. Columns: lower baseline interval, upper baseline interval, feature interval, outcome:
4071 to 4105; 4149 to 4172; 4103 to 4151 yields -1.5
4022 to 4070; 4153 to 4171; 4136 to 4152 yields 0.7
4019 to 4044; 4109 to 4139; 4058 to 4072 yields 0.3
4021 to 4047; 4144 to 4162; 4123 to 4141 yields 0.8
